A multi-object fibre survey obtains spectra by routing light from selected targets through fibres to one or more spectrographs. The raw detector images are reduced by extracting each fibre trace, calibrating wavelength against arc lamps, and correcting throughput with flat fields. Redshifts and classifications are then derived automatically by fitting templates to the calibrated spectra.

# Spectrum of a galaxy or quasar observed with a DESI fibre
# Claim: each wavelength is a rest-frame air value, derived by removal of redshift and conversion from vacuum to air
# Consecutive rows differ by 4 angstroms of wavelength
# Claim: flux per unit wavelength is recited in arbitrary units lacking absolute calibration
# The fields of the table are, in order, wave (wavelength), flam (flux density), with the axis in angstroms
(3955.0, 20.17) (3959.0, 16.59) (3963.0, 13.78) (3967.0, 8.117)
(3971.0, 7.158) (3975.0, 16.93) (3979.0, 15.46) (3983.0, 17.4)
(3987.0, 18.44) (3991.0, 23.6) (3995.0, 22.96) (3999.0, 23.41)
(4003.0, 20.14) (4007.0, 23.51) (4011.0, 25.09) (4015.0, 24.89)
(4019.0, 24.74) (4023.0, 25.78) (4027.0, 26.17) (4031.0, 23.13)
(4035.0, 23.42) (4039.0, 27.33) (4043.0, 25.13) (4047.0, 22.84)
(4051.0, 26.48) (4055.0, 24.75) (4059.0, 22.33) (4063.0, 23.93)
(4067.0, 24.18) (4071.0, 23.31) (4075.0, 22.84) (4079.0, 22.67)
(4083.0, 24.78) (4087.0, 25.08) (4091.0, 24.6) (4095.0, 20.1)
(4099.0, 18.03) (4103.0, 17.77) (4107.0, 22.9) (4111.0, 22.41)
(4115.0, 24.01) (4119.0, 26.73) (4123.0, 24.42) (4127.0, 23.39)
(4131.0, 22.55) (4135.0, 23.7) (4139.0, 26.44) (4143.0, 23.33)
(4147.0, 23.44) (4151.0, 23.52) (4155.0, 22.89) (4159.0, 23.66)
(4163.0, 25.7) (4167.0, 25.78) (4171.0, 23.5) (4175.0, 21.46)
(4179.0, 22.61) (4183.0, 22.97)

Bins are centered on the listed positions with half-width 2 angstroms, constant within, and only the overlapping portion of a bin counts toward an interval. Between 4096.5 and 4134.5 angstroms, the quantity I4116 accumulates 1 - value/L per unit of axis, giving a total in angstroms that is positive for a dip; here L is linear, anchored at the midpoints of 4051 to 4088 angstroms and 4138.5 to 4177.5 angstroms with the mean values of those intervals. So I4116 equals 2.20 angstroms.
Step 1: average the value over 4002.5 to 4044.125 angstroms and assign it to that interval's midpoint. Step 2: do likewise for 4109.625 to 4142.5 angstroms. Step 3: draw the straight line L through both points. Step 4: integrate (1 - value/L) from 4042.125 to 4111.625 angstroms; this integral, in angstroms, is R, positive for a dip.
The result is 4.1 angstroms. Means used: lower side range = 24.6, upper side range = 24.2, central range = 23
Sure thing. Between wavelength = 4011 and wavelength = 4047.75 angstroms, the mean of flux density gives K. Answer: 24.9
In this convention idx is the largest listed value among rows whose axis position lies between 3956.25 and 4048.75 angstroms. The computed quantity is 27.33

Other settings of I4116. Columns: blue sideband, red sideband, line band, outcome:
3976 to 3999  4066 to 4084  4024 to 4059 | -4.4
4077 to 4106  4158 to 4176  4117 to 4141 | -1.6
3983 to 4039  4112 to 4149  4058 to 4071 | 0.1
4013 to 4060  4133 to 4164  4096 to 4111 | 2.7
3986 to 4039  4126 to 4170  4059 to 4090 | 0.1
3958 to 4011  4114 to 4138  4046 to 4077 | -3.8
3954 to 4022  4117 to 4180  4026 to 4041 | -3.3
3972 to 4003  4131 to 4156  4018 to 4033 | -3.3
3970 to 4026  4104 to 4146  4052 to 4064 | -0.8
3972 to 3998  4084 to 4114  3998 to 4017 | -3.9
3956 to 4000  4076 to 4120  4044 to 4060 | -3.2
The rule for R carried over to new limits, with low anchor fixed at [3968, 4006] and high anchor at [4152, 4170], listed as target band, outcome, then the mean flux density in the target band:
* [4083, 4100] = -0.5 angstroms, 22.5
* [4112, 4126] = -1.1 angstroms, 24.7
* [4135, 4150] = -0.3 angstroms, 24.3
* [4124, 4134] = 0.0 angstroms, 23.2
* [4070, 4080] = -0.7 angstroms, 22.9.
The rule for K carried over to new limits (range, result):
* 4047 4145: 23.4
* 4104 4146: 23.8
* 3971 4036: 21.7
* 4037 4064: 24.7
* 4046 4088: 23.9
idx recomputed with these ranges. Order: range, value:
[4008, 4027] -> 26.17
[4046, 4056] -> 26.48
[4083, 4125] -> 26.73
